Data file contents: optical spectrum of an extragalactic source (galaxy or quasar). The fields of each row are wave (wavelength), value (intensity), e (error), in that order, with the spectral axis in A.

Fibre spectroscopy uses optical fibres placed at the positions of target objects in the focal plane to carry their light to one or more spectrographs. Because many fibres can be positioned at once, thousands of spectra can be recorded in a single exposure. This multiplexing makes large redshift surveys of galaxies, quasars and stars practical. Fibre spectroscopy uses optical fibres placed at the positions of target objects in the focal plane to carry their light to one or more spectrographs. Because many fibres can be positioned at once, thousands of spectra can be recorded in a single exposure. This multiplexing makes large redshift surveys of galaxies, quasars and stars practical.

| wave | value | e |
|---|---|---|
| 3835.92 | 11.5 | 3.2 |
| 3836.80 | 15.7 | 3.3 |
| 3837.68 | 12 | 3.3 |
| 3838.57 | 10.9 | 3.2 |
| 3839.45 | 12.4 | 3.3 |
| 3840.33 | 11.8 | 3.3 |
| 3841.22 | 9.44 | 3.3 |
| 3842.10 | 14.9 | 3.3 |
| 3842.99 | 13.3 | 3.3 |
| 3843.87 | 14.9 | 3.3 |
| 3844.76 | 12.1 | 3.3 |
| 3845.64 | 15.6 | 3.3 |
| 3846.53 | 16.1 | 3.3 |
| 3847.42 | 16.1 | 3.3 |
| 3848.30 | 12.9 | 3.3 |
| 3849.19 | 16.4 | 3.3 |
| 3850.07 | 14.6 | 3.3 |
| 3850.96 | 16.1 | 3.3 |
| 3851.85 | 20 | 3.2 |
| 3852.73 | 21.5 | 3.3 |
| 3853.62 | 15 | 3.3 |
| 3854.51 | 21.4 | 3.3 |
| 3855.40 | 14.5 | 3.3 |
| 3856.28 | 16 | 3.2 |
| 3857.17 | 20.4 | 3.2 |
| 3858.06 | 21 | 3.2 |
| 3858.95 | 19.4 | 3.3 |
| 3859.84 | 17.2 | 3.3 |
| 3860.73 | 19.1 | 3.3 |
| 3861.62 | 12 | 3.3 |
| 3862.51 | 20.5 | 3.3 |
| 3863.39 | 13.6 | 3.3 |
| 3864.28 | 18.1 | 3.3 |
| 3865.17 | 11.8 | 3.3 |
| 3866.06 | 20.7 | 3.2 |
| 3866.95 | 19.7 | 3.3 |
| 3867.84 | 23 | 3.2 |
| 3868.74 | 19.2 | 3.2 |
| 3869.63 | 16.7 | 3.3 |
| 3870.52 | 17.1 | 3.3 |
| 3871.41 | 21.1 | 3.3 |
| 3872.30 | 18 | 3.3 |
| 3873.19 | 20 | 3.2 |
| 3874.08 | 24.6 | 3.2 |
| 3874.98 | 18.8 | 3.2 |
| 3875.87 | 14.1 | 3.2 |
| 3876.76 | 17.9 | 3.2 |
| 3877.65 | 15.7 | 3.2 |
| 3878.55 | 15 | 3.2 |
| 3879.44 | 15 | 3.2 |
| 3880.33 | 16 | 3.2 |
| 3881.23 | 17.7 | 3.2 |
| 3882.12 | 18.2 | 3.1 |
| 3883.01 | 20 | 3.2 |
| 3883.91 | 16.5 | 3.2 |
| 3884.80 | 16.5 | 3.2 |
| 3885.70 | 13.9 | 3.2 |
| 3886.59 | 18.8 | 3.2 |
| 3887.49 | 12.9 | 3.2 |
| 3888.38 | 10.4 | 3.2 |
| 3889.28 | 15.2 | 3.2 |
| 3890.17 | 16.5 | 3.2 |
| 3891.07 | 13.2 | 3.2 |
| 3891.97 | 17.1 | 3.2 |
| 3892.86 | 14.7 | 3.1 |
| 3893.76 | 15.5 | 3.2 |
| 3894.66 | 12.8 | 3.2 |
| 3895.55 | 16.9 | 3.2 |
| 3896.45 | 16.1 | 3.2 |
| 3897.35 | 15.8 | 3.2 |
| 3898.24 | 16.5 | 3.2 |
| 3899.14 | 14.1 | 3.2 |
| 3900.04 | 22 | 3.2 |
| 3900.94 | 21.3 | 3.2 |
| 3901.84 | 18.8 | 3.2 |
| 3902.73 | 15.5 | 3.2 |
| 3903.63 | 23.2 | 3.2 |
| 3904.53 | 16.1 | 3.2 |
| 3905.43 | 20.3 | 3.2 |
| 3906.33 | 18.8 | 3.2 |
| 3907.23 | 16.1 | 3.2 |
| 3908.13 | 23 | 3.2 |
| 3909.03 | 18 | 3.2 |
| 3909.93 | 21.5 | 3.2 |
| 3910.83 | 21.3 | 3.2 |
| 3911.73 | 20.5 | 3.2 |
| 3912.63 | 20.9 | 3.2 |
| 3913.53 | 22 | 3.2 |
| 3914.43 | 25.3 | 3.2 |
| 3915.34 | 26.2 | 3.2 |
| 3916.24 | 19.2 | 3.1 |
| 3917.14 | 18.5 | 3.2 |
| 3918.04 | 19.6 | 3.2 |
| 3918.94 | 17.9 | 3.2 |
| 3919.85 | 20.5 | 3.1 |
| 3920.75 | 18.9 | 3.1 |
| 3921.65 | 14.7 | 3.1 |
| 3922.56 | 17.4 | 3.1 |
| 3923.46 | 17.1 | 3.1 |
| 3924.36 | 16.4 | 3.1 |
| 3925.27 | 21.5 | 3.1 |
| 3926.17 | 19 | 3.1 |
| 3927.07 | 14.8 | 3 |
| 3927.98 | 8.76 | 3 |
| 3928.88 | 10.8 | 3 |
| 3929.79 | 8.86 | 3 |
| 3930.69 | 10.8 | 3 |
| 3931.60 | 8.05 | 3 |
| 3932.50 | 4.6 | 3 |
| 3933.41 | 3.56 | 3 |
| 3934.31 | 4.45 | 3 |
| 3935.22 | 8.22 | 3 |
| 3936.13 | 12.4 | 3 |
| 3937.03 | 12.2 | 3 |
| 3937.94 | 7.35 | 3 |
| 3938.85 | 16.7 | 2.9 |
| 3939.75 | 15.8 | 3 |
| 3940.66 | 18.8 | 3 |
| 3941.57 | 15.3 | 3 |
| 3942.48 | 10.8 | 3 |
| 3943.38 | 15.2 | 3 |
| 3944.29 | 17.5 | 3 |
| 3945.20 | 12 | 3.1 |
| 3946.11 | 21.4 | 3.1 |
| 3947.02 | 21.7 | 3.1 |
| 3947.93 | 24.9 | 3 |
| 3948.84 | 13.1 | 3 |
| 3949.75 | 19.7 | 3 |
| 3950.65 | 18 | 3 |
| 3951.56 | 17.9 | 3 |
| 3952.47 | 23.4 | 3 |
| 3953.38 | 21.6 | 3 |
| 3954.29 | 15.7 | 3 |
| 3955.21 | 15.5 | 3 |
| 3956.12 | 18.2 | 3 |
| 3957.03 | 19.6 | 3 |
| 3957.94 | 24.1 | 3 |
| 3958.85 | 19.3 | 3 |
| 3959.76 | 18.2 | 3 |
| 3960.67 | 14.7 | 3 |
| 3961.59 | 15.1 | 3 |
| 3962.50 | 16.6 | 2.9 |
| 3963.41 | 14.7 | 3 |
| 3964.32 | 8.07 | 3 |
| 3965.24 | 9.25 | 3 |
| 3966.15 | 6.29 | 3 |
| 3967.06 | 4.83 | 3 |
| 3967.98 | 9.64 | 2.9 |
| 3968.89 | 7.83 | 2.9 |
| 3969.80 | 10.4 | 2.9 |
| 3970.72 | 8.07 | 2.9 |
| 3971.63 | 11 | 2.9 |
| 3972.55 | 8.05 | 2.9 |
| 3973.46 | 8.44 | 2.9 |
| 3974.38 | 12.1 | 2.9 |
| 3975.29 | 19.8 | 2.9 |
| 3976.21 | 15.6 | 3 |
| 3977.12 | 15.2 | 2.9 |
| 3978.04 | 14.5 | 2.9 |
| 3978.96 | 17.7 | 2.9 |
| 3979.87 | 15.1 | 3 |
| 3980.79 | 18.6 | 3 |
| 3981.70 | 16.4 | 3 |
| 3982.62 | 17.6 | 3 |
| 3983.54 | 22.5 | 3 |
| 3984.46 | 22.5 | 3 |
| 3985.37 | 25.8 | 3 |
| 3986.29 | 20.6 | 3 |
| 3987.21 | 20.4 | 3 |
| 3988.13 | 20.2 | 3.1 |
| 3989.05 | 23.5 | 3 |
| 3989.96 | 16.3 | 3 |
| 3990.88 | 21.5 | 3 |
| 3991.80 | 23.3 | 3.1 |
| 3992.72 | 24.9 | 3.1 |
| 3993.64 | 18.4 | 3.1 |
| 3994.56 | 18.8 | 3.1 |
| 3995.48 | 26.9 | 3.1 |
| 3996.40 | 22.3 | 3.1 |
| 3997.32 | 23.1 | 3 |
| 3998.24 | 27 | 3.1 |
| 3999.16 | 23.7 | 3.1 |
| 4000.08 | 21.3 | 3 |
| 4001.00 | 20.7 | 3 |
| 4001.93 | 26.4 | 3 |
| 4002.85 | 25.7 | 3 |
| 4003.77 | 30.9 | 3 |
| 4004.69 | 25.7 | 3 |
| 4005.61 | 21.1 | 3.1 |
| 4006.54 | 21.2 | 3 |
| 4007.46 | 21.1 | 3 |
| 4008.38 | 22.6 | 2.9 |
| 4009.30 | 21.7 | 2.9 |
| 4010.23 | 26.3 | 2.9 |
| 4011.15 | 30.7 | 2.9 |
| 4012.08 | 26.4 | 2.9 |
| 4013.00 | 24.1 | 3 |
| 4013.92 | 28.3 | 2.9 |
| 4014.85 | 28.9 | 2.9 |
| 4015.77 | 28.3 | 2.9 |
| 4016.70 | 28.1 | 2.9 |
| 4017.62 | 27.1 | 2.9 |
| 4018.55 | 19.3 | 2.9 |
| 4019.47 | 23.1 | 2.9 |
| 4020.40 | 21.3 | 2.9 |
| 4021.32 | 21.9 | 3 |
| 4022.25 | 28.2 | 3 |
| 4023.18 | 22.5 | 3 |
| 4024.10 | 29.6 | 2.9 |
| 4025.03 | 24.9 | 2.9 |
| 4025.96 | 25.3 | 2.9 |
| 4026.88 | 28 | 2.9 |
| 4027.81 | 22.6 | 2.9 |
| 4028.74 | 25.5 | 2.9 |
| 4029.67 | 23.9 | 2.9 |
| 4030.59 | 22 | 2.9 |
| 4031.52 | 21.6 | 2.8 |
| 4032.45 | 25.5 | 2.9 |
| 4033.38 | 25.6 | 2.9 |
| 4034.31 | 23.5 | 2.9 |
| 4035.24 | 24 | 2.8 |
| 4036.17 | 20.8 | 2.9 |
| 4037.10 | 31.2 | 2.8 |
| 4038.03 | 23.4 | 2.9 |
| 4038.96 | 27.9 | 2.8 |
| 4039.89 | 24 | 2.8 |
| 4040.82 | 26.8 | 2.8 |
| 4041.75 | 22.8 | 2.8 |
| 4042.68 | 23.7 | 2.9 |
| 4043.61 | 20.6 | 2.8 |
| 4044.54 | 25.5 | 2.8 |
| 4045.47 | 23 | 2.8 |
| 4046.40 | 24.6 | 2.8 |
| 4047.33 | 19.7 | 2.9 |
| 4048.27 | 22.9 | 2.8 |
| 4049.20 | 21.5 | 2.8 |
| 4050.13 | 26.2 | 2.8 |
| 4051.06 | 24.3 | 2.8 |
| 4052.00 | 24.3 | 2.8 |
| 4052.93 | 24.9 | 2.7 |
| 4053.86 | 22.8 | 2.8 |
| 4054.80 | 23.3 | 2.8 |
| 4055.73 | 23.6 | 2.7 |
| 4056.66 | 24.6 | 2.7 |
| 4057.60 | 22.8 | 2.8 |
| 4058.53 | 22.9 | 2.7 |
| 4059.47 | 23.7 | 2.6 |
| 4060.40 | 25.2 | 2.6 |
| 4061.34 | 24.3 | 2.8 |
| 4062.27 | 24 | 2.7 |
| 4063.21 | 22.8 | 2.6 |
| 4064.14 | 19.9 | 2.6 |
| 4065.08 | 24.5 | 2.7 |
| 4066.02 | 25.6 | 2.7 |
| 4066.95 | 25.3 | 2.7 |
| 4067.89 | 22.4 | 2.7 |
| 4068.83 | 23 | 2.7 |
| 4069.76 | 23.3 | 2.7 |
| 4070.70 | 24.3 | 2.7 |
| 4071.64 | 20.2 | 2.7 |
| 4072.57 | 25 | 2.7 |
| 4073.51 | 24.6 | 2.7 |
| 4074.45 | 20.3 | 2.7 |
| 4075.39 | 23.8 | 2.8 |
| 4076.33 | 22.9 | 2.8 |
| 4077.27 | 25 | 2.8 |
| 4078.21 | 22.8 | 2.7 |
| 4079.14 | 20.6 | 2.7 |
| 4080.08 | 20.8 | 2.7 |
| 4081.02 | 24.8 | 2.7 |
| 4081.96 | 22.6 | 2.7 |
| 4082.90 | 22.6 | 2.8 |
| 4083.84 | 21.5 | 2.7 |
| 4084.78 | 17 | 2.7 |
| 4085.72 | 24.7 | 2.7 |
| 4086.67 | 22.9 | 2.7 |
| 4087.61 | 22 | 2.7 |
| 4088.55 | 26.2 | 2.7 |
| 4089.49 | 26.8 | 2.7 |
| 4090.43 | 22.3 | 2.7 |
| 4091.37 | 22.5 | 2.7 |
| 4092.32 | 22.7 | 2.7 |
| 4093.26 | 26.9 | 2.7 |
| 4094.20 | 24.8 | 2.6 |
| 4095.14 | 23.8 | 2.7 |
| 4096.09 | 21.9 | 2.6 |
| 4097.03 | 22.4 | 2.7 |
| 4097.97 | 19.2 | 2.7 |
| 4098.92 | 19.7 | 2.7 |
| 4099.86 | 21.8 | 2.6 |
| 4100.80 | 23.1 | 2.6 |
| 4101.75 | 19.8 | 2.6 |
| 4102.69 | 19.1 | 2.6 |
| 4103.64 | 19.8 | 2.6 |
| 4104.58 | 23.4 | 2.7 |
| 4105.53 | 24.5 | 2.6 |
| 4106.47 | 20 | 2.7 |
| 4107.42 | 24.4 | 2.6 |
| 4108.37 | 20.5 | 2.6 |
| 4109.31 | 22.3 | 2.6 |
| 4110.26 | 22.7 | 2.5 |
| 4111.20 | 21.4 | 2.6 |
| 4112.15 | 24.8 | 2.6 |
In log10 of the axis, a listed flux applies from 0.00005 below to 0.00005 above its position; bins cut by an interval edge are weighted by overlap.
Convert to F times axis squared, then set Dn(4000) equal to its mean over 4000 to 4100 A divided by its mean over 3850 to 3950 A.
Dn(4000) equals 1.5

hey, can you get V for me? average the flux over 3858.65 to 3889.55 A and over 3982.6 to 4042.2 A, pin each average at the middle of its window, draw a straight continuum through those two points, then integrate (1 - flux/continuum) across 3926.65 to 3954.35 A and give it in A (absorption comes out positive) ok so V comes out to 8.9 A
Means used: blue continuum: 17.3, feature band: 14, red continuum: 24.1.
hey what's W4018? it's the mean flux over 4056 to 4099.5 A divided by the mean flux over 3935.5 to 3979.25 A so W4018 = 1.56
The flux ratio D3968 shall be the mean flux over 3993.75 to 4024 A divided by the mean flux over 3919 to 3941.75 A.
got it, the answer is 1.9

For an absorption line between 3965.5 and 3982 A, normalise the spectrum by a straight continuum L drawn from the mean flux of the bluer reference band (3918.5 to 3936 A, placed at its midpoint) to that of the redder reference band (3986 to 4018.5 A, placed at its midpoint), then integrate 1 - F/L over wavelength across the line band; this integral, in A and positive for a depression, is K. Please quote 6.5 A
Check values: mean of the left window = 12.9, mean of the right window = 23.9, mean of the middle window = 12.1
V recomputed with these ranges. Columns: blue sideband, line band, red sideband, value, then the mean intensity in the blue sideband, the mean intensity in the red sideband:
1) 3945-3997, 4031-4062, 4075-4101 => -4.9 A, 17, 22.8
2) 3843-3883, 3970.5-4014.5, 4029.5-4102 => 0.9 A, 17.4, 23.3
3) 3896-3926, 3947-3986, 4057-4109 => 8.9 A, 19.2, 22.8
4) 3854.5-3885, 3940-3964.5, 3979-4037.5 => 4.3 A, 17.9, 23.5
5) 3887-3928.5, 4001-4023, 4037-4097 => -3.5 A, 17.9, 23.5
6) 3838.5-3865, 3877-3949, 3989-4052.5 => 9.8 A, 15.9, 24.2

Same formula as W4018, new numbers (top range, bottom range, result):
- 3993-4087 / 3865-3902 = 1.40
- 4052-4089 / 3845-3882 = 1.32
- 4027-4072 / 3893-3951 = 1.45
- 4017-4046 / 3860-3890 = 1.42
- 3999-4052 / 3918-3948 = 1.73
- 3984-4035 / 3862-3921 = 1.33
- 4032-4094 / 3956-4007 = 1.31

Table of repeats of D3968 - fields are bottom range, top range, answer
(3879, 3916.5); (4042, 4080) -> 1.31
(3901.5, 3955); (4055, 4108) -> 1.37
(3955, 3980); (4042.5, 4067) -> 1.75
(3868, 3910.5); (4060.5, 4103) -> 1.32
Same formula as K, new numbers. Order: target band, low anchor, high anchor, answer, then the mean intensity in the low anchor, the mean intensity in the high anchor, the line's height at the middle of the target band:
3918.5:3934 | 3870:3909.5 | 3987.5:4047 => 4.4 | 17.2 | 24.2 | 19.2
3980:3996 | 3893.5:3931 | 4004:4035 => 1.3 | 18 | 24.8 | 22.8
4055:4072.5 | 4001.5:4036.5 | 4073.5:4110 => -0.1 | 24.8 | 22.5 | 23.4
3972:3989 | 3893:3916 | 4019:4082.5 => 3.3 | 19.1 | 23.8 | 21.5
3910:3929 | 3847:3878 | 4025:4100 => 0.6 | 17.8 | 23.5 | 19.5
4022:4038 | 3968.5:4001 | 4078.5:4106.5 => -3.9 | 18.3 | 22.4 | 20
